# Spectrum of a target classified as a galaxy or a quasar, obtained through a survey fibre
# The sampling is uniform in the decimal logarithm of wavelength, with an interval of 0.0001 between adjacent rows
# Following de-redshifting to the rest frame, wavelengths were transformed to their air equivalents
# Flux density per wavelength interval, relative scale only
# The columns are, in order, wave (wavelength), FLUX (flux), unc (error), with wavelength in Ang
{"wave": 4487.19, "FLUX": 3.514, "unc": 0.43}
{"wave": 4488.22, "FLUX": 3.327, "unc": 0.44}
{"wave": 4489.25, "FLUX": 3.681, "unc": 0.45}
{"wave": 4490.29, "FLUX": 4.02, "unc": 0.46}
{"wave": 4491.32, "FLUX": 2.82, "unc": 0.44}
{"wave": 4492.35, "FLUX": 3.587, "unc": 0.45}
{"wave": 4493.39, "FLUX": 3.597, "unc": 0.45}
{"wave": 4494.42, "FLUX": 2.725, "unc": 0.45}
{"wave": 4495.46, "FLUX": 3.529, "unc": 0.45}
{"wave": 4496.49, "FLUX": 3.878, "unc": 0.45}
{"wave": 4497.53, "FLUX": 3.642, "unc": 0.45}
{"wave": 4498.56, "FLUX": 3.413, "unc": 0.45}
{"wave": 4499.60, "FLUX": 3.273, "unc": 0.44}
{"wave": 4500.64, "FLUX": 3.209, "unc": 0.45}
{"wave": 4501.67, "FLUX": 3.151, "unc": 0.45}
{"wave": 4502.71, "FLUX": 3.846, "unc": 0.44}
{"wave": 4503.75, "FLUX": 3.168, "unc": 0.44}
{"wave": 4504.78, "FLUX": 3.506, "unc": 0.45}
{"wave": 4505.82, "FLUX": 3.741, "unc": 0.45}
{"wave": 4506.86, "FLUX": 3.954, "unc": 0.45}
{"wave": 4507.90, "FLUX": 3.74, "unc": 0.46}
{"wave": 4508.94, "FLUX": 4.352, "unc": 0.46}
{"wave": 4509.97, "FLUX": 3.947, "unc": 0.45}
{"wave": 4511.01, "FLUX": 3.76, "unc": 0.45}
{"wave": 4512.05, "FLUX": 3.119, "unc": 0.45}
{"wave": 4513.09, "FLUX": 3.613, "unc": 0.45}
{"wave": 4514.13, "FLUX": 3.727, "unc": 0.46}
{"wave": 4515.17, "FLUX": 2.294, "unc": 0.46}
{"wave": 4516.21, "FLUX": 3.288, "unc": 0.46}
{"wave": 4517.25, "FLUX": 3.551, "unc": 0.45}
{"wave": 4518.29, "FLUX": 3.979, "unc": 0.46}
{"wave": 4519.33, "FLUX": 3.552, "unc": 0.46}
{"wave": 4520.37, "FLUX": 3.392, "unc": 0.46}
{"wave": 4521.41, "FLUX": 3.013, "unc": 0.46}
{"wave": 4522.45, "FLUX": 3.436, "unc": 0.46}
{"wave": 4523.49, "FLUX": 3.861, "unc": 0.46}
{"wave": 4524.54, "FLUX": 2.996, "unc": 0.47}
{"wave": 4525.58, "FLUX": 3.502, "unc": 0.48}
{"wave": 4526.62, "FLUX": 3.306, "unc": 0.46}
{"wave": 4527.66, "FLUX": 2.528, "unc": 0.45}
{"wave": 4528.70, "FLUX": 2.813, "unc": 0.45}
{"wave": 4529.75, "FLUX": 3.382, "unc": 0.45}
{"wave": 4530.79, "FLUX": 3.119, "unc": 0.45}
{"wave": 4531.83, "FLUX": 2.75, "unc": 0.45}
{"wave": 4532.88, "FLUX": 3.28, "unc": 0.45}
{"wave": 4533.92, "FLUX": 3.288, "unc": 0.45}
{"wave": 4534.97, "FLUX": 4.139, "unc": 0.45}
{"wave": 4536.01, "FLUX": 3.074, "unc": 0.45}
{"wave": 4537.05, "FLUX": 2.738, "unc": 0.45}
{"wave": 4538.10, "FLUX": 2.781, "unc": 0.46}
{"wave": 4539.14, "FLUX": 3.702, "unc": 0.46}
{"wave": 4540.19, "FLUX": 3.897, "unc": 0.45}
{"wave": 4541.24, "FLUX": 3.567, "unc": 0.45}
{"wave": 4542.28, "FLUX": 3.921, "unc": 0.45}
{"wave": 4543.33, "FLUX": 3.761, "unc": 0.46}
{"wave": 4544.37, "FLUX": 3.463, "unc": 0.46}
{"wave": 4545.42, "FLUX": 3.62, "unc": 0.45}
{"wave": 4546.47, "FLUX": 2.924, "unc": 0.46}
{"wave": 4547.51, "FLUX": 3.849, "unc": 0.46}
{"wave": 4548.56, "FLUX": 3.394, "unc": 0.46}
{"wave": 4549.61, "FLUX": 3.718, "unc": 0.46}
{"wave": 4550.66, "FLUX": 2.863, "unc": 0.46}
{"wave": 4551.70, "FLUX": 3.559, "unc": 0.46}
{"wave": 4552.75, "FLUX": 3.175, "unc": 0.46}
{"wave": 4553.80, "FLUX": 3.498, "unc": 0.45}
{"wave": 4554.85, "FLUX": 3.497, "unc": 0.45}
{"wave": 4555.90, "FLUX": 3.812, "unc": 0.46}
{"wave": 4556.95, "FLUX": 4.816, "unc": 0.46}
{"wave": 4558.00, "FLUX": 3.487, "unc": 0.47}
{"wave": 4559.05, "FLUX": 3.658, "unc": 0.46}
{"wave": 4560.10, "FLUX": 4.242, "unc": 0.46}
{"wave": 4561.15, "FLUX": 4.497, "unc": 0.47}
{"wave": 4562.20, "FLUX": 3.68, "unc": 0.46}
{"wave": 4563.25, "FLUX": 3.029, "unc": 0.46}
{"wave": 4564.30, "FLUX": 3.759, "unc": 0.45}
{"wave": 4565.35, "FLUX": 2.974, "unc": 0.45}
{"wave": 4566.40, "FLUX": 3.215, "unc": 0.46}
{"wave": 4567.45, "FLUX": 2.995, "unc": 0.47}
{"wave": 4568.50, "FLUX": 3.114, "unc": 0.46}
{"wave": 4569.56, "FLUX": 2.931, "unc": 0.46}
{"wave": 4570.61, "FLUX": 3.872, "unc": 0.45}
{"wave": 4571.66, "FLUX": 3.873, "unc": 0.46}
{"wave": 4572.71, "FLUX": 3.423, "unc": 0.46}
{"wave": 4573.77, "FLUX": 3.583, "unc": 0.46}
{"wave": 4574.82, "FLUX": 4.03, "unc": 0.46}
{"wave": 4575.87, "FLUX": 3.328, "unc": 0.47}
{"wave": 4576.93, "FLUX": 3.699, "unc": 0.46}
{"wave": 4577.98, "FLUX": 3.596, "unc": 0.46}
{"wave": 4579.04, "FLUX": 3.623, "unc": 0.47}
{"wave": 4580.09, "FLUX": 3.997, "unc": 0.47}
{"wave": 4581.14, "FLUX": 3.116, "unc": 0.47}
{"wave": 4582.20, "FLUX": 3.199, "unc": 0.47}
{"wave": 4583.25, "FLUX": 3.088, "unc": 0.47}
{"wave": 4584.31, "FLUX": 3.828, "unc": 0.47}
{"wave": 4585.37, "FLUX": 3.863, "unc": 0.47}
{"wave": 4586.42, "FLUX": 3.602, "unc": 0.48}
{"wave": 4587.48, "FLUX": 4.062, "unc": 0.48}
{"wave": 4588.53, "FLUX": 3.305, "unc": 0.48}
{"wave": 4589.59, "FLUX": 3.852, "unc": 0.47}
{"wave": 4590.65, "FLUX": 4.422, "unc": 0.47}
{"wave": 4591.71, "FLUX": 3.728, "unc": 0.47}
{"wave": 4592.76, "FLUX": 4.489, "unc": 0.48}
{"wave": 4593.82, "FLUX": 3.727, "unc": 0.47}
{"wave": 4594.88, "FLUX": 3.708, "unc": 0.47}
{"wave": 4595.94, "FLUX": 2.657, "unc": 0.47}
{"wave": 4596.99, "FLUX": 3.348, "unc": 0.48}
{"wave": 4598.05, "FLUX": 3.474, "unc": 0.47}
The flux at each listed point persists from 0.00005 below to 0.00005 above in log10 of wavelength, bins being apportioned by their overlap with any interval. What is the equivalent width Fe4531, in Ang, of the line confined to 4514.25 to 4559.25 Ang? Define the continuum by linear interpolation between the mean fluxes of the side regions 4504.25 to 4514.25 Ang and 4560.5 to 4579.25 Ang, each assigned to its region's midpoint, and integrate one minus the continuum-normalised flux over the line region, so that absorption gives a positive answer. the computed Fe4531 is 2.9 Ang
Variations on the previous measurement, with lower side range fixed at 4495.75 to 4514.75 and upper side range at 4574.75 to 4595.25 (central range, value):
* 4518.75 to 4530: 1.2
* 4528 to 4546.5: 1.5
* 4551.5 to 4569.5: 0.5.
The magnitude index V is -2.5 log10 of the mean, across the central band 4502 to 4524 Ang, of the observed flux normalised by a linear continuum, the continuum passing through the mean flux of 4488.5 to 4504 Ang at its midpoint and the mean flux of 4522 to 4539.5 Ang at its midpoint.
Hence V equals -0.07 mag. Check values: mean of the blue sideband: 3.44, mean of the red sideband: 3.21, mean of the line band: 3.56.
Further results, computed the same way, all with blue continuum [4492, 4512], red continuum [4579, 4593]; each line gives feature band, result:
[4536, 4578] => 0.04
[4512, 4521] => 0.06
